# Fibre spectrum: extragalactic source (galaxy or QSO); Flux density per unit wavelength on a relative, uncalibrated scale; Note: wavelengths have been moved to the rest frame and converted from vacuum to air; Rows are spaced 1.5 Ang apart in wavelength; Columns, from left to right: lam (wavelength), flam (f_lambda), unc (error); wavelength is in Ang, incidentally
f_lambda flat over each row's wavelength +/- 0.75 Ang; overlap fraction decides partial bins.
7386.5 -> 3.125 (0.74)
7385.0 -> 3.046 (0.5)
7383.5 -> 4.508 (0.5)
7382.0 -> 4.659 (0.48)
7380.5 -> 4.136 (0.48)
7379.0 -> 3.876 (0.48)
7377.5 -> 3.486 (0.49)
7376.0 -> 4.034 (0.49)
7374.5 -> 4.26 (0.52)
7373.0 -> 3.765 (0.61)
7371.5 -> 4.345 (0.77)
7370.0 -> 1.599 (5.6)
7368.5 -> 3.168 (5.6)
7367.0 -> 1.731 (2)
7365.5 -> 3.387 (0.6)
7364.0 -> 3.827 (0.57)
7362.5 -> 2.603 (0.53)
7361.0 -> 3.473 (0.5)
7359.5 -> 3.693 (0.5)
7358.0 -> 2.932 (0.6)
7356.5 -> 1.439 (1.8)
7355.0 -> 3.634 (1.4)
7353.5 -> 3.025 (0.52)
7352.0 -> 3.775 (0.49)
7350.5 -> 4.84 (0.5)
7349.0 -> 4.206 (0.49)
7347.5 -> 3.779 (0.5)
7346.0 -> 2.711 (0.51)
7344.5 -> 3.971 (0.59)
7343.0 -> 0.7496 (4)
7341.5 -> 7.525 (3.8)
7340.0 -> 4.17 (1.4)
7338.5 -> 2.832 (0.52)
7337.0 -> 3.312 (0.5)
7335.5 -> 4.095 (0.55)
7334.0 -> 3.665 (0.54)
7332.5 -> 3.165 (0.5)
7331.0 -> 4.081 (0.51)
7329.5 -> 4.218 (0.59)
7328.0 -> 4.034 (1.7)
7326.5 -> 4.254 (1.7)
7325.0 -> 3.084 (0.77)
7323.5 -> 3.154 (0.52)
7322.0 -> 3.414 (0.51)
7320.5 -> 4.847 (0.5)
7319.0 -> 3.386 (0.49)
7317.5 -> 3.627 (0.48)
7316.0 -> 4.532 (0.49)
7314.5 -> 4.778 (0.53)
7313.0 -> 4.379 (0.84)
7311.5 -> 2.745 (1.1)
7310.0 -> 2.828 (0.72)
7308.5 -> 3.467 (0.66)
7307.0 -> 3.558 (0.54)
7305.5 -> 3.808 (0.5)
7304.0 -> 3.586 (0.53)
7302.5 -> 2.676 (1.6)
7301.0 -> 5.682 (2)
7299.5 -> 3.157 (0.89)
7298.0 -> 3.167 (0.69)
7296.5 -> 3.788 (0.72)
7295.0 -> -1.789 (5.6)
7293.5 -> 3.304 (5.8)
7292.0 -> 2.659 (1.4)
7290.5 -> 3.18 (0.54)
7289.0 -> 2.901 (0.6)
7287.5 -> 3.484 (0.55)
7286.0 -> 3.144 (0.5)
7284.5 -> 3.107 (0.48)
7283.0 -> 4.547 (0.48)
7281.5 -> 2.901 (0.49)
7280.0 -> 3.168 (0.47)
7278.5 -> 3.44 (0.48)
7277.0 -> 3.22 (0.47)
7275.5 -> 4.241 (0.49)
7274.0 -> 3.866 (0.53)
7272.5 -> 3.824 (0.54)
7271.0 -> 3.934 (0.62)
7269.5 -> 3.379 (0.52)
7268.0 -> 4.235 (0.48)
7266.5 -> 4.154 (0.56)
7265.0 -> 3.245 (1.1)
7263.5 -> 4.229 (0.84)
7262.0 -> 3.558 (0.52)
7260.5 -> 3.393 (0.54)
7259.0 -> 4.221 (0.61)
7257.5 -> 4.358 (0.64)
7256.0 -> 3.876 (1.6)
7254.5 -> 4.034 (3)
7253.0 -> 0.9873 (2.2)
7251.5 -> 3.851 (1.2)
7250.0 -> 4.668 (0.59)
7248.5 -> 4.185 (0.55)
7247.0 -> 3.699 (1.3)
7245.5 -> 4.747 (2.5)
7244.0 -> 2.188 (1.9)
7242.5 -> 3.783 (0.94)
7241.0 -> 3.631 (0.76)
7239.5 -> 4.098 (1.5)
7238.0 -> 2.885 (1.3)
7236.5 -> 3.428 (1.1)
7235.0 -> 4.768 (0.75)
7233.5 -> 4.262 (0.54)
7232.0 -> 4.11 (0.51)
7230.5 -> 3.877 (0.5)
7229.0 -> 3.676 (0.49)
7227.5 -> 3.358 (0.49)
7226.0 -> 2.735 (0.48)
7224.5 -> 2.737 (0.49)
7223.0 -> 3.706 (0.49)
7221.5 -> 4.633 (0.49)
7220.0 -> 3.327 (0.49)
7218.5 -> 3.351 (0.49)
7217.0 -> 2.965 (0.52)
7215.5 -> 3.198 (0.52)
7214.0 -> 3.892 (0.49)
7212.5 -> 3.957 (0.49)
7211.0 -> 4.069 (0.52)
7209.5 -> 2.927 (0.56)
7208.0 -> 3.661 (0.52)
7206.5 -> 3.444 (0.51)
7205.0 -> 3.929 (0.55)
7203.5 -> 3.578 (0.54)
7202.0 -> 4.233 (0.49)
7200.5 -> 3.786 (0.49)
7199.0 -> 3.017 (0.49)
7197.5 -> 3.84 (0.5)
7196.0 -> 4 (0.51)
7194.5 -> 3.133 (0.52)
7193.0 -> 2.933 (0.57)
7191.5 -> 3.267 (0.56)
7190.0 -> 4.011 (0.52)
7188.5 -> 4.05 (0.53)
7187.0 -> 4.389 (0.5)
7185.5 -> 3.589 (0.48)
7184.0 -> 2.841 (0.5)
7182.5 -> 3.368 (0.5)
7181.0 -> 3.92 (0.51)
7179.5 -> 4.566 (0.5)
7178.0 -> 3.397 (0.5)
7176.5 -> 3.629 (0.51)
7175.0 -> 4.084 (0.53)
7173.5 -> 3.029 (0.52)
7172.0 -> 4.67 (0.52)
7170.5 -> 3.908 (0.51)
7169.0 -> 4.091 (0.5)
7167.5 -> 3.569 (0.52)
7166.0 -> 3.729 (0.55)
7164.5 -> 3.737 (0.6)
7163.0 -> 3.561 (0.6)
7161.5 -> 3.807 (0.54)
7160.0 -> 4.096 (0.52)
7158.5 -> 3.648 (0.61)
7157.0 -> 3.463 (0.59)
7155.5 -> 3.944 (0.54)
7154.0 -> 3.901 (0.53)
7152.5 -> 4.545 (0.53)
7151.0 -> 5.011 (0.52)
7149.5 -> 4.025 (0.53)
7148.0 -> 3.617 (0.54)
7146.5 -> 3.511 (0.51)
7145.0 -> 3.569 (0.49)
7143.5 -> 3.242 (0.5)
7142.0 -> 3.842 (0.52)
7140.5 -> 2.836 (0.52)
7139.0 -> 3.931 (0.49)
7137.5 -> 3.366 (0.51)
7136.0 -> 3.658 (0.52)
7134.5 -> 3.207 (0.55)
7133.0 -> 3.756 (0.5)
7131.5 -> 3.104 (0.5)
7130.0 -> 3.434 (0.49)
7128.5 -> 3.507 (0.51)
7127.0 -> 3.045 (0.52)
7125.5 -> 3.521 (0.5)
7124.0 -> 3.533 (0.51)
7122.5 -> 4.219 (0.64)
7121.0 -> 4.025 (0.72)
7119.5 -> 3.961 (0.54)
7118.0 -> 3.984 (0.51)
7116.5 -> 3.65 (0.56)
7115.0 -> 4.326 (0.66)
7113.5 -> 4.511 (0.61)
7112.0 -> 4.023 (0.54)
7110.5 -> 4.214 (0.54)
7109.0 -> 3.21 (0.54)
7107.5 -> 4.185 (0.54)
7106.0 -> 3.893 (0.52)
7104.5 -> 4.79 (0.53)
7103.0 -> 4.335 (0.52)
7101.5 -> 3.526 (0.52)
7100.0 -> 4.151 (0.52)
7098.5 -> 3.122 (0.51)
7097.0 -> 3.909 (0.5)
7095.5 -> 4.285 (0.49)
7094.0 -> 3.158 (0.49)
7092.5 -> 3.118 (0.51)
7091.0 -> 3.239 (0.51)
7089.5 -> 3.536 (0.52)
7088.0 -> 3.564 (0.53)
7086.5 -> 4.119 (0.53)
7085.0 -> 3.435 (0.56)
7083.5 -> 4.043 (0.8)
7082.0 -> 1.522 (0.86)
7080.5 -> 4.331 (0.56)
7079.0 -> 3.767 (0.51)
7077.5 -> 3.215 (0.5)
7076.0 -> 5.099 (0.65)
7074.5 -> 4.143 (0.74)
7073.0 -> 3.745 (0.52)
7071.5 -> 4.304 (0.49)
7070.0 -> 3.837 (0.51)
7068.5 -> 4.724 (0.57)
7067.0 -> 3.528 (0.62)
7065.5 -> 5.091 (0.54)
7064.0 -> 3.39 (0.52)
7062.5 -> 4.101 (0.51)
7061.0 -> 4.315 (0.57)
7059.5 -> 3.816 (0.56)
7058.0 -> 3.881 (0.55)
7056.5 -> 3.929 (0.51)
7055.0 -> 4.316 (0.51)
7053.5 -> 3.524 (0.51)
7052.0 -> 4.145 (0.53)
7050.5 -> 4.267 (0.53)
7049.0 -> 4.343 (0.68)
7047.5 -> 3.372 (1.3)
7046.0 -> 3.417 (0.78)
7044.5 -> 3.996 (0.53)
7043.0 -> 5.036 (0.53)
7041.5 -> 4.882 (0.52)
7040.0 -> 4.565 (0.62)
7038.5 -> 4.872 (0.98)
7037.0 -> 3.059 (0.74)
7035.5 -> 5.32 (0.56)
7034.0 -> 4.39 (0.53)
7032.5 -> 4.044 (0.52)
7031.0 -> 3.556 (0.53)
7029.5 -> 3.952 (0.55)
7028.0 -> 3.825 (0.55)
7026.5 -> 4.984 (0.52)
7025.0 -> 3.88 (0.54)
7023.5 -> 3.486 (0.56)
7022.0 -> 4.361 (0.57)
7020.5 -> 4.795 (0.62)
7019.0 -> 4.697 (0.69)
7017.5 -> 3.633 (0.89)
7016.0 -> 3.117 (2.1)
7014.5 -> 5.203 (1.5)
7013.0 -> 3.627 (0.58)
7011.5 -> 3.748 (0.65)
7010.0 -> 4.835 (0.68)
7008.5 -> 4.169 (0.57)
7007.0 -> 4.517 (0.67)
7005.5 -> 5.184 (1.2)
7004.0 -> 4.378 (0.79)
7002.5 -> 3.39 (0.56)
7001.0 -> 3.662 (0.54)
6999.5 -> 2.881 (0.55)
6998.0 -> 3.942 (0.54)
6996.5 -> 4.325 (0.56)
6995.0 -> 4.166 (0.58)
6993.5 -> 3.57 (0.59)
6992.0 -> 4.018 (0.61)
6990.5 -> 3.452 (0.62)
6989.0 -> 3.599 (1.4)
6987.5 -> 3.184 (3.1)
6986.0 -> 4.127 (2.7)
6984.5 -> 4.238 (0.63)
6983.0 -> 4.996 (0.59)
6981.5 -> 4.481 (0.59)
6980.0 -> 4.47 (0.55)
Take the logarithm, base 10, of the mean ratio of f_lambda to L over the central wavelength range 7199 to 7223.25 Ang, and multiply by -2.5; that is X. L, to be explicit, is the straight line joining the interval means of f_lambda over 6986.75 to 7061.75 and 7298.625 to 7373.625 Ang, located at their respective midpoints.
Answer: 0.04 mag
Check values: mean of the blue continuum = 4.07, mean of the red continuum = 3.57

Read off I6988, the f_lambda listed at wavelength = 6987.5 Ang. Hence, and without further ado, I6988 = 3.184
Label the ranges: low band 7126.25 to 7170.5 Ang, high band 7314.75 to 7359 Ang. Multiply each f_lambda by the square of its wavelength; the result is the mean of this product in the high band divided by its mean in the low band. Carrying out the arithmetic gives 1.1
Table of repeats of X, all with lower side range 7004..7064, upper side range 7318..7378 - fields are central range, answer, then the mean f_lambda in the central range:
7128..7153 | 0.089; 3.65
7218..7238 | 0.035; 3.66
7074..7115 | 0.069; 3.8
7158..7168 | 0.049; 3.74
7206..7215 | 0.049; 3.65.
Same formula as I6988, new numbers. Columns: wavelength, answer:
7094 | 3.158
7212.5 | 3.957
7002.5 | 3.39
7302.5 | 2.676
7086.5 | 4.119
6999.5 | 2.881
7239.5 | 4.098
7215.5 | 3.198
